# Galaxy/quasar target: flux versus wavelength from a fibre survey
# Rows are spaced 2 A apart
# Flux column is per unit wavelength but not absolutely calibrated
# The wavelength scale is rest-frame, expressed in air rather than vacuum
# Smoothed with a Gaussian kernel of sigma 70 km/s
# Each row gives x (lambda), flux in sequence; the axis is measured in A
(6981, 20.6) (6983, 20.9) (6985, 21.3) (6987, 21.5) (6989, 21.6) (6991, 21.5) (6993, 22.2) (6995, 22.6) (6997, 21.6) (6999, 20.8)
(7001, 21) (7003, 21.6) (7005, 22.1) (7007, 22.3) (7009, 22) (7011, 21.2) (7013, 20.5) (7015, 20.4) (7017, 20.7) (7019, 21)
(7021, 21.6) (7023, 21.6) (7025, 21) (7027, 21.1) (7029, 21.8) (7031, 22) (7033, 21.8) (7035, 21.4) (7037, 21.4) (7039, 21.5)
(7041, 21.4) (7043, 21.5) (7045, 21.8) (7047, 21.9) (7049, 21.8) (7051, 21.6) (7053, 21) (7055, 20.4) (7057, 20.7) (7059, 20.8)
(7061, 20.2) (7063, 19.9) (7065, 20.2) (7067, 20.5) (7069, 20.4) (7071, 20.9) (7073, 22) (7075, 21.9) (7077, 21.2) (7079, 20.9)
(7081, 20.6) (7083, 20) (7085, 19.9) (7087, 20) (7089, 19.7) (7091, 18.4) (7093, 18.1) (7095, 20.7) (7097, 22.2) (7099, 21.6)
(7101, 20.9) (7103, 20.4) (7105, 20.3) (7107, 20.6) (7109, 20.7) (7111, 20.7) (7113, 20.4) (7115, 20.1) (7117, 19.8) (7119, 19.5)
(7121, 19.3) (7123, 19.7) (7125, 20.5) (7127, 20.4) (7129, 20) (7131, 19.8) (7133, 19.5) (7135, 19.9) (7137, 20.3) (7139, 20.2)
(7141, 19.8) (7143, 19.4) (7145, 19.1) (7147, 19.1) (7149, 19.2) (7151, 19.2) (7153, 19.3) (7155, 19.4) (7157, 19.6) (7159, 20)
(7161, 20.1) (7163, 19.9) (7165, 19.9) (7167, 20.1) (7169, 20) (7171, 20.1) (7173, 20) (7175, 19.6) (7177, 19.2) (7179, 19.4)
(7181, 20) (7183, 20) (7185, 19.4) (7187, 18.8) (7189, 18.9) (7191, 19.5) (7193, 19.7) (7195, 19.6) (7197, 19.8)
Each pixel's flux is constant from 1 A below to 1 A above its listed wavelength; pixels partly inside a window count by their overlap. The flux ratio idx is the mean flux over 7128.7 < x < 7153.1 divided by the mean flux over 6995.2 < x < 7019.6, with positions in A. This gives 0.92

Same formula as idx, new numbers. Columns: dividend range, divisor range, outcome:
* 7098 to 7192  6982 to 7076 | 0.93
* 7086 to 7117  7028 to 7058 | 0.95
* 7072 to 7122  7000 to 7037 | 0.95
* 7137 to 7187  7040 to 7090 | 0.94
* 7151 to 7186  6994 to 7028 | 0.92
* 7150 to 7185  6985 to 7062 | 0.92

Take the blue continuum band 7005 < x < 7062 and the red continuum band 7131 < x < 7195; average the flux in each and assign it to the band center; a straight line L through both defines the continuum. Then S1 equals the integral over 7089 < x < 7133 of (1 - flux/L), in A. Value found 0.3 A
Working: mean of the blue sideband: 21.3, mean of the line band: 20.2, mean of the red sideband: 19.6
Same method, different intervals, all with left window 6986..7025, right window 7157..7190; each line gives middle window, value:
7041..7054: -0.4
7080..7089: 0.2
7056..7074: 0.2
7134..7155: 0.5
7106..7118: 0.0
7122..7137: 0.1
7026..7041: -0.3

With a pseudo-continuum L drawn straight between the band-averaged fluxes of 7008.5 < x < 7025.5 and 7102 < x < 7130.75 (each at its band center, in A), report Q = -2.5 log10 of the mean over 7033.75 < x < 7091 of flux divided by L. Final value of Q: -0.01 mag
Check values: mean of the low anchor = 21.1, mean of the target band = 20.9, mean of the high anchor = 20.2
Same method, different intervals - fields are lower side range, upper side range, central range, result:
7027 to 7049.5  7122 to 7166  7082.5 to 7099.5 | 0.04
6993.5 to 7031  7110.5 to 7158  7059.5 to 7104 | 0.00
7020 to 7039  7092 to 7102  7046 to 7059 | 0.00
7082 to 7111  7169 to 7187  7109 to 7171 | 0.01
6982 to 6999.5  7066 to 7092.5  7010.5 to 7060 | -0.01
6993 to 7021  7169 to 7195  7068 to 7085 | -0.01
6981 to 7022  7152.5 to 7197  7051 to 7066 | 0.02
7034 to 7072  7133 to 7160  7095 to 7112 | -0.04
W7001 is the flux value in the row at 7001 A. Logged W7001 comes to 21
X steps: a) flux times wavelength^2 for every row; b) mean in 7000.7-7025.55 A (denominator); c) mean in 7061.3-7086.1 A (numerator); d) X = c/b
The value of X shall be 0.99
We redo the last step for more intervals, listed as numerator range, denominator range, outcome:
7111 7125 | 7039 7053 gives 0.94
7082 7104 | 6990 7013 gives 0.96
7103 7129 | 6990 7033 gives 0.97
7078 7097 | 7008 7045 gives 0.95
